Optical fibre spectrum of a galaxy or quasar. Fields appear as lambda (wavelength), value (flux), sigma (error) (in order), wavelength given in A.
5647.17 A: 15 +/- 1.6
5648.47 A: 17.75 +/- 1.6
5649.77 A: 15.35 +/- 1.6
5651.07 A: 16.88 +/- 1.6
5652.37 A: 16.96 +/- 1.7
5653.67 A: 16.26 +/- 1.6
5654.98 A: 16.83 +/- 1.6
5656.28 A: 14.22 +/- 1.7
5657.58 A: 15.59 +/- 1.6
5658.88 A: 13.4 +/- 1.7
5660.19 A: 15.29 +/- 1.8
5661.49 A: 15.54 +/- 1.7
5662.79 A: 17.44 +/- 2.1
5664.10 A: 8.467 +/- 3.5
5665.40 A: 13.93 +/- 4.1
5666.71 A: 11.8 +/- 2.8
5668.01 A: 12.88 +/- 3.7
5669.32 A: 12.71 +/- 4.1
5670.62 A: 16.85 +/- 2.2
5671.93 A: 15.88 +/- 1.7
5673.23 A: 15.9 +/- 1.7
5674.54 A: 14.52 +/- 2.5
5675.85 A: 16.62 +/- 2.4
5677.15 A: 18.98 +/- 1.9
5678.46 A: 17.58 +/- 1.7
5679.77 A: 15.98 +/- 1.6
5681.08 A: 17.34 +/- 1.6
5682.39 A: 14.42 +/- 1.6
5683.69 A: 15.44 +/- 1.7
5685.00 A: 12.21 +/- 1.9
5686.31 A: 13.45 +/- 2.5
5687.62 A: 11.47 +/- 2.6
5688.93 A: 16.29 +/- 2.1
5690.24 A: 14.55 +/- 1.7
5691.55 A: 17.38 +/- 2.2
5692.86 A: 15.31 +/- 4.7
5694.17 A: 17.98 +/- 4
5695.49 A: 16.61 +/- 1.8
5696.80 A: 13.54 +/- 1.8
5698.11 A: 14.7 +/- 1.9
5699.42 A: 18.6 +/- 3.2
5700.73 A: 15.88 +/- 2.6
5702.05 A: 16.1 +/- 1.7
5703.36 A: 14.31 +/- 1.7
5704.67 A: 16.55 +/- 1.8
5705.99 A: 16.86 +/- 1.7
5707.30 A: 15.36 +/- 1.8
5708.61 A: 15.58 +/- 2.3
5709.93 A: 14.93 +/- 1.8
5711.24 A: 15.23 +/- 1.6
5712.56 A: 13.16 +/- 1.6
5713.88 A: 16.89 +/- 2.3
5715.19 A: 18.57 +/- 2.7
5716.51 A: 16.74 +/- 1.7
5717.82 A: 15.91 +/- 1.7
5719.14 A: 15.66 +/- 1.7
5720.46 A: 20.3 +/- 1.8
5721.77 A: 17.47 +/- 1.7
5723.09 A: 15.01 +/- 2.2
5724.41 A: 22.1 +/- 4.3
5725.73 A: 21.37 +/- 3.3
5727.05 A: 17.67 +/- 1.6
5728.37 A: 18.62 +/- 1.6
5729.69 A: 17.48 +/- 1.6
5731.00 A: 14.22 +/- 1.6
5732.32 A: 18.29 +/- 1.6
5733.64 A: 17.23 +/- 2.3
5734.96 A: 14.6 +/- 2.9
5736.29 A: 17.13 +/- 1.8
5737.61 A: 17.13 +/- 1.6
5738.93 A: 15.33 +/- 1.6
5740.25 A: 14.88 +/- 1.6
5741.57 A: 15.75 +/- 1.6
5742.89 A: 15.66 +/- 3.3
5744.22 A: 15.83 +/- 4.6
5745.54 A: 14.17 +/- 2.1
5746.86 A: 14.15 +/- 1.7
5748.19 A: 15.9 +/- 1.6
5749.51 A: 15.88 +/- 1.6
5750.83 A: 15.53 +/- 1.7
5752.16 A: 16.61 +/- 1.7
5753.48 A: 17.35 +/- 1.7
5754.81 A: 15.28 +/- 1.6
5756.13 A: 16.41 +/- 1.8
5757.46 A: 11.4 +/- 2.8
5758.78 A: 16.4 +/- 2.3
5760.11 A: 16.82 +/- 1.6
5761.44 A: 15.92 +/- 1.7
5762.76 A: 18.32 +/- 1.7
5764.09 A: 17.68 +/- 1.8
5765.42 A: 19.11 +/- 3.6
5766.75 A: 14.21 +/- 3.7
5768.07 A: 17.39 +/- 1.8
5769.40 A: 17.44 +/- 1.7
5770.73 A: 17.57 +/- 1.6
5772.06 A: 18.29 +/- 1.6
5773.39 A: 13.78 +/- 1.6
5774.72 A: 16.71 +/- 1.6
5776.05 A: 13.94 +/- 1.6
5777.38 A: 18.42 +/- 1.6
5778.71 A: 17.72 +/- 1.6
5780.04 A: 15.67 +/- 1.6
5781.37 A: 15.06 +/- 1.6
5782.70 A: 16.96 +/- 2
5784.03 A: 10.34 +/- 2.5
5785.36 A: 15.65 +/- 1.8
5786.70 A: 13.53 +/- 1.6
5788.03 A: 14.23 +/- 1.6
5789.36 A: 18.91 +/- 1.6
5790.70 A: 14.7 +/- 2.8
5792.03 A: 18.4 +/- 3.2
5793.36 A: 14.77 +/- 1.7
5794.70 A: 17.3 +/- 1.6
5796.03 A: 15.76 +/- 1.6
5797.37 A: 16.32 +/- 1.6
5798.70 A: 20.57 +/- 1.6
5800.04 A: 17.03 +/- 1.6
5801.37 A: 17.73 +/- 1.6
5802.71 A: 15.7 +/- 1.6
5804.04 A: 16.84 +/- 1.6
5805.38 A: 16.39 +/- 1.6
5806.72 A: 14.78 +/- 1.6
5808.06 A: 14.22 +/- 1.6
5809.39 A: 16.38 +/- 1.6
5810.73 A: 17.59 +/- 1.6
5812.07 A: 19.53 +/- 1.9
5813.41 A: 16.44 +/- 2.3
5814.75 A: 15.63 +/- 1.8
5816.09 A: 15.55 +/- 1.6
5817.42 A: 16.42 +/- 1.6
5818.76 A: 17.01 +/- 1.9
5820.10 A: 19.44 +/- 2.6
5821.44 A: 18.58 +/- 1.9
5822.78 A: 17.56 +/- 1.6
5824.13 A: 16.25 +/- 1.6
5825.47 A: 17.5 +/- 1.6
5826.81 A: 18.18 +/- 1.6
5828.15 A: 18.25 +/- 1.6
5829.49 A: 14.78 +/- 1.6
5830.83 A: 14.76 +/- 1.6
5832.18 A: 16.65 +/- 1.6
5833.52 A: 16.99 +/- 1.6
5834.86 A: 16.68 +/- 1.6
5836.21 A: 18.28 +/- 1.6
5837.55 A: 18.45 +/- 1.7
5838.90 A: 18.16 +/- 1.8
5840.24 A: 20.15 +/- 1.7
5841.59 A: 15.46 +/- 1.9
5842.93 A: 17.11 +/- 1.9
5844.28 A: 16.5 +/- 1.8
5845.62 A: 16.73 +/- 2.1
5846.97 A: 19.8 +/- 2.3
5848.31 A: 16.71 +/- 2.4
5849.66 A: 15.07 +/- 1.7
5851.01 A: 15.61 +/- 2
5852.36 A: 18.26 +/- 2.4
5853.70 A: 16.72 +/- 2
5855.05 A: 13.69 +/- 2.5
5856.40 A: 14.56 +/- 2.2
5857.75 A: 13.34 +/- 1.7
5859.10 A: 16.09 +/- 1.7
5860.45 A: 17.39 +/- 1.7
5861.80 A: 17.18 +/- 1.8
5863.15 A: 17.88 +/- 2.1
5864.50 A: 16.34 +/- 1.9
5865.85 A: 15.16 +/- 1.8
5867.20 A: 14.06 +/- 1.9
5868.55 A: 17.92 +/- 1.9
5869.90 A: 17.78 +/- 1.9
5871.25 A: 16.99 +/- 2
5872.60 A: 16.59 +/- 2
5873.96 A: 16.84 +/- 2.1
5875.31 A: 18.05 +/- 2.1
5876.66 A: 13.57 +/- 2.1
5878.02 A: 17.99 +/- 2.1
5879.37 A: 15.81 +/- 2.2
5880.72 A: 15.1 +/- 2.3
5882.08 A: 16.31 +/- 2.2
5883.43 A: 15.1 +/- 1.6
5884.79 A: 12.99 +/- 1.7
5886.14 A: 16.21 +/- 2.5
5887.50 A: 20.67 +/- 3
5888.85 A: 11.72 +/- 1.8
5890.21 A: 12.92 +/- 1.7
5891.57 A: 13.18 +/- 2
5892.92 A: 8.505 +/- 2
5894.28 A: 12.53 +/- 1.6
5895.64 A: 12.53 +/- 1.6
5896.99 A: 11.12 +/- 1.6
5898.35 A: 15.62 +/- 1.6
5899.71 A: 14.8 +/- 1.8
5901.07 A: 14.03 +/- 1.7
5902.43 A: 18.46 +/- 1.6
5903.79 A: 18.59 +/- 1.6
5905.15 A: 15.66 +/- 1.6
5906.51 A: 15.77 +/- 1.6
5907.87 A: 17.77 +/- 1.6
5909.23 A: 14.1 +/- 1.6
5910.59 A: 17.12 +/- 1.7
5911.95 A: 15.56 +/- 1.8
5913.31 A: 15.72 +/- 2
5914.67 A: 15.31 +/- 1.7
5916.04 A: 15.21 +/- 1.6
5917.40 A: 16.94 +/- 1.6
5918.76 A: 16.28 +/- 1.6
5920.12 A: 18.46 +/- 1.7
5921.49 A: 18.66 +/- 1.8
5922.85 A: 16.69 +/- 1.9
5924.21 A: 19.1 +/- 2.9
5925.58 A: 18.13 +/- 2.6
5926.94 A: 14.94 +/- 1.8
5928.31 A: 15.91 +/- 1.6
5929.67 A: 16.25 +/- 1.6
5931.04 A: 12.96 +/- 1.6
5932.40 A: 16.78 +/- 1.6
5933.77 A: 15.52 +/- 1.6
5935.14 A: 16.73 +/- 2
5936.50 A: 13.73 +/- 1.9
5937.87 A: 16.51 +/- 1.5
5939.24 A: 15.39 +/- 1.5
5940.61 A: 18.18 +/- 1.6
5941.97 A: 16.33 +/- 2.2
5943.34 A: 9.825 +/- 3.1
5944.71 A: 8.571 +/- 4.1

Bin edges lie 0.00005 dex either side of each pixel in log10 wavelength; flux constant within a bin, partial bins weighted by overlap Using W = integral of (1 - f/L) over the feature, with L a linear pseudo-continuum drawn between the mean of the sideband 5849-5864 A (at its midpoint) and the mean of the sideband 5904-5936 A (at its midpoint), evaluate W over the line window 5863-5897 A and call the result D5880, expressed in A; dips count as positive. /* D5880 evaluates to 2.0 A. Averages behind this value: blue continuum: 16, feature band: 15.2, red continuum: 16.4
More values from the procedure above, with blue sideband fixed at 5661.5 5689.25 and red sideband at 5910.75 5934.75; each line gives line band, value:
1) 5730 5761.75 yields -1.1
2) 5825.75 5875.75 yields -2.5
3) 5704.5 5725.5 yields -2.4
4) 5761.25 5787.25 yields -1.3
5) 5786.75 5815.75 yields -1.8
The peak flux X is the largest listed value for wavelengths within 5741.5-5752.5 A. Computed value 16.61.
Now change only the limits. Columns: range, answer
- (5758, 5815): 20.57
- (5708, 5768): 22.1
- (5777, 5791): 18.91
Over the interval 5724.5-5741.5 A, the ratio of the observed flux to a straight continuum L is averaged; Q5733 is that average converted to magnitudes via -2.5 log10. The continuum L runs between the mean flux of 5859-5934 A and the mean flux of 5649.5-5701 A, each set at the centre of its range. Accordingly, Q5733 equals -0.115 mag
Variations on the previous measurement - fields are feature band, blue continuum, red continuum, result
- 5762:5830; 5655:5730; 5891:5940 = -0.06 mag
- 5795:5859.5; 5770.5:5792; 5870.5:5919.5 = -0.08 mag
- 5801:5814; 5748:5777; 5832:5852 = 0.02 mag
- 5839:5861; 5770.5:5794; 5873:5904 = -0.09 mag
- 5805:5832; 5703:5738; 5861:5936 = -0.03 mag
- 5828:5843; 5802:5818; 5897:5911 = -0.06 mag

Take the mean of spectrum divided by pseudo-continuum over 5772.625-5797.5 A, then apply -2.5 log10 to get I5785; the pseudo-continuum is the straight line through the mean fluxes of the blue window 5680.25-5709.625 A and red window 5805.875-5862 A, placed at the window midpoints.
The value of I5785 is 0.04 mag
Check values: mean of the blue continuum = 15.4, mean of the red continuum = 16.8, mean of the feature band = 15.7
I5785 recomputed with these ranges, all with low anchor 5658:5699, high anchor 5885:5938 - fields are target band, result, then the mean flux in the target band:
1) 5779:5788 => 0.04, 14.6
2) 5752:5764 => -0.06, 16.1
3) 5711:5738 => -0.14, 17.2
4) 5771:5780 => -0.09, 16.5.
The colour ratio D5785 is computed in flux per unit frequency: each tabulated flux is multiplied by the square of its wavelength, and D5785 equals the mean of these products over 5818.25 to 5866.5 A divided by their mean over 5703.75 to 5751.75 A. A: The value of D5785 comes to 1.1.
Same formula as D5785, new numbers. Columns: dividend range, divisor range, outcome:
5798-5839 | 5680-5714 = 1.16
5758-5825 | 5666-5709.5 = 1.11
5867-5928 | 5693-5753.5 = 1.02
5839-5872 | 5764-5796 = 1.05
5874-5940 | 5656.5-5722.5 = 1.08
